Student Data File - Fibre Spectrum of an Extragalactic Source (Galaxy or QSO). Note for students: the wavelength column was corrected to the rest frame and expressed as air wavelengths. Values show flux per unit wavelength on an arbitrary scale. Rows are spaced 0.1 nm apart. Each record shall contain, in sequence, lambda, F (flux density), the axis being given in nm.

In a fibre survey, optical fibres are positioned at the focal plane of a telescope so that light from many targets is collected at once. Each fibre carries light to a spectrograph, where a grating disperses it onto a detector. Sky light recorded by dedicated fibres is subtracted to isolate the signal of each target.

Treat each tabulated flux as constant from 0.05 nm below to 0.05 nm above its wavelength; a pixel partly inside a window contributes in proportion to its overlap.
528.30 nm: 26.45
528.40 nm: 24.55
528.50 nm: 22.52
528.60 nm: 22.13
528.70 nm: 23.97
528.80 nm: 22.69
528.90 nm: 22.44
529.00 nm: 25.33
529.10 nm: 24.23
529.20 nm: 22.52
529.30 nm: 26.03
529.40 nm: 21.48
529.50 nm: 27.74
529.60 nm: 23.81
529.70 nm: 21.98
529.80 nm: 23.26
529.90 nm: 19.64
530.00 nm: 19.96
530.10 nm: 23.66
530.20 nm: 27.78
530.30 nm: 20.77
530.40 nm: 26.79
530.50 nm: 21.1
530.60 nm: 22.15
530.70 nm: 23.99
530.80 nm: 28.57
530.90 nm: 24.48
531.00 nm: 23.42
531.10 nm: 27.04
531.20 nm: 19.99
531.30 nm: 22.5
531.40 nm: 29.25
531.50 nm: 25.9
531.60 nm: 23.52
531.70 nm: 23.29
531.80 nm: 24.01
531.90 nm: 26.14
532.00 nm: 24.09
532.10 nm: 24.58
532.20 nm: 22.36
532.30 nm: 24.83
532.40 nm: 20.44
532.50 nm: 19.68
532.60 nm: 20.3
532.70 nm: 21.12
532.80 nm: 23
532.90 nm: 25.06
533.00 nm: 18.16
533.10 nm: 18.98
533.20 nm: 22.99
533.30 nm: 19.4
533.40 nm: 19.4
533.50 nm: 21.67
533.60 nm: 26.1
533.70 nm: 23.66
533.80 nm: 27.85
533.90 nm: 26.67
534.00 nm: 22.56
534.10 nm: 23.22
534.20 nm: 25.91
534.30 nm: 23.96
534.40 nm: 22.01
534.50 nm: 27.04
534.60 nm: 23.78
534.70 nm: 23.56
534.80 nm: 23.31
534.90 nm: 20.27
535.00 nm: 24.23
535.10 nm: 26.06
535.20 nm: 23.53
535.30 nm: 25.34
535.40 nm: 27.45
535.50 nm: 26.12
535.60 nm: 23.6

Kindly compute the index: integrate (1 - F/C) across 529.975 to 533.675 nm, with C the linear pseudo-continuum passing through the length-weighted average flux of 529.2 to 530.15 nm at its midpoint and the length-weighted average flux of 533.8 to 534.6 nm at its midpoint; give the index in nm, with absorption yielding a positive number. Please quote 0.09 nm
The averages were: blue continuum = 23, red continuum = 24.6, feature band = 23.2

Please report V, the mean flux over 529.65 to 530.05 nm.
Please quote 21.2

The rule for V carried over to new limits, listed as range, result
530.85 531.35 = 23.5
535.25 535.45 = 26.4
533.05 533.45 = 20.2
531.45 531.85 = 24.2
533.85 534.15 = 24.1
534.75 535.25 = 23.5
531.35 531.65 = 26.2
